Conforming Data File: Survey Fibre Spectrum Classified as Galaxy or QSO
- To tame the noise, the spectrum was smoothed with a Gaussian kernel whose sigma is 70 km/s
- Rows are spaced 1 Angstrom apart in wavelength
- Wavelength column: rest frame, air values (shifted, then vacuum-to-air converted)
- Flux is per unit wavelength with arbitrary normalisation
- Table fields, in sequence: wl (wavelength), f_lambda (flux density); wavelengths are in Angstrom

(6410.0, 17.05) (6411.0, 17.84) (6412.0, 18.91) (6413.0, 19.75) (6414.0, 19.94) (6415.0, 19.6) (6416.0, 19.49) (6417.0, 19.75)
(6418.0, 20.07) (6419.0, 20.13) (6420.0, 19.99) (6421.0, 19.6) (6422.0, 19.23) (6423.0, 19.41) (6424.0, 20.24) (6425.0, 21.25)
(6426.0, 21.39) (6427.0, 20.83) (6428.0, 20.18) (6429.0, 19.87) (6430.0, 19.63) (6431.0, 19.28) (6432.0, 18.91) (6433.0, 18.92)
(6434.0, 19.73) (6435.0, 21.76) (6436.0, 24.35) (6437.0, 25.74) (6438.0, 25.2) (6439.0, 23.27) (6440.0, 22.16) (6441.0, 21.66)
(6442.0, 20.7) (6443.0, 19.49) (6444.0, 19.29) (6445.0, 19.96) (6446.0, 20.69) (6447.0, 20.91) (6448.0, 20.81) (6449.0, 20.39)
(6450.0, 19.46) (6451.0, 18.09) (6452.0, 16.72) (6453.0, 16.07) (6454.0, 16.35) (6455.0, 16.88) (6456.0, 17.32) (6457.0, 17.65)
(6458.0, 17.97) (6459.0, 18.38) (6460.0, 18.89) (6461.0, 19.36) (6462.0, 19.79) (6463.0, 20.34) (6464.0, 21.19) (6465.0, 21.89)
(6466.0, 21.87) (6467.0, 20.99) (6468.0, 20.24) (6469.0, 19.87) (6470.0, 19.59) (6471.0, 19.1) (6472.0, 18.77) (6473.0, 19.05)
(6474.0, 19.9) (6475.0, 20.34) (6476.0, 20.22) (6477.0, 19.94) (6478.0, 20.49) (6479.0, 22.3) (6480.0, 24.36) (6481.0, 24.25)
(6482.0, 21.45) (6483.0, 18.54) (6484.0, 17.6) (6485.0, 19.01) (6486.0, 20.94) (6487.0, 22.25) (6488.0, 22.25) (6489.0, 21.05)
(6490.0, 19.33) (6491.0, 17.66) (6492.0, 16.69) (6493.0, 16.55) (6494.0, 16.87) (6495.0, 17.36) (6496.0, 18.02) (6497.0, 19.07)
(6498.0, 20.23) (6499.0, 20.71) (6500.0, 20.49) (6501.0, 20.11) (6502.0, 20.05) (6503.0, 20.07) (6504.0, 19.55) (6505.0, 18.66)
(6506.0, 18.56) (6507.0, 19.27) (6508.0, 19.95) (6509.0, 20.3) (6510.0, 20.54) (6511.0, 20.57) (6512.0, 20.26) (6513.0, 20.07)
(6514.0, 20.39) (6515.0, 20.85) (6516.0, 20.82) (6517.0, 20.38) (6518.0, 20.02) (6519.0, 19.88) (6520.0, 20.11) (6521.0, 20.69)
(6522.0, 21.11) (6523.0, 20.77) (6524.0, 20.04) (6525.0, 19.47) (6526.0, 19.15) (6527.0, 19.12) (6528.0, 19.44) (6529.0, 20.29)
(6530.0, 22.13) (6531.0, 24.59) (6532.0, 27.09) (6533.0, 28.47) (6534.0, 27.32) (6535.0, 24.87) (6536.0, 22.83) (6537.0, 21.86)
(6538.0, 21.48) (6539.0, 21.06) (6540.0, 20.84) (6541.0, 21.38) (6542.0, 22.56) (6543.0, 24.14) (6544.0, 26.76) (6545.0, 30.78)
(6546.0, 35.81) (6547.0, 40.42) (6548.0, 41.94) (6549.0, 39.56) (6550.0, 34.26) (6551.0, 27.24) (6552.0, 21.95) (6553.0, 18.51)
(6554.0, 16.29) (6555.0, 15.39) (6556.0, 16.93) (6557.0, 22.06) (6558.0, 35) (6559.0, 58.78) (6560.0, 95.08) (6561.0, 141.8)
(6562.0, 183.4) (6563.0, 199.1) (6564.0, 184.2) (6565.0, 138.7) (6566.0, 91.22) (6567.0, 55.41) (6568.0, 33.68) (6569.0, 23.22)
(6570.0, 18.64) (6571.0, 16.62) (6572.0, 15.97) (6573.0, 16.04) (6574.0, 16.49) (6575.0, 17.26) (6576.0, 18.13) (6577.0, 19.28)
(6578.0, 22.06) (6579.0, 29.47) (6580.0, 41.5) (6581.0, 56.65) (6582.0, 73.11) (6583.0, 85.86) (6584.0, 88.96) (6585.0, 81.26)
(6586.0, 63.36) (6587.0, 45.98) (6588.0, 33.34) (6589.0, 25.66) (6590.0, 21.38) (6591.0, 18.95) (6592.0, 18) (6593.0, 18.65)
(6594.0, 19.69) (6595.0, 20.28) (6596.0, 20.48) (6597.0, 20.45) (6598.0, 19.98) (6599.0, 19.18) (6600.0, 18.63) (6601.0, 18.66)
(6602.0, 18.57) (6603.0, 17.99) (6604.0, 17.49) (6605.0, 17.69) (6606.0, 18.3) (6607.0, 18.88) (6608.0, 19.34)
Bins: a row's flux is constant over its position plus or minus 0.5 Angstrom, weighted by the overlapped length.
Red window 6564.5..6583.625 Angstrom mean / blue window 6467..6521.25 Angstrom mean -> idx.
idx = 2.10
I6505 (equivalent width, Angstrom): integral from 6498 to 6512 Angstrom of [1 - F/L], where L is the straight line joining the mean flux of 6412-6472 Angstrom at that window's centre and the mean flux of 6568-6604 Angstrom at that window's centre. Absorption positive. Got 2.7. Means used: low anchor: 20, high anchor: 30.7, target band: 19.9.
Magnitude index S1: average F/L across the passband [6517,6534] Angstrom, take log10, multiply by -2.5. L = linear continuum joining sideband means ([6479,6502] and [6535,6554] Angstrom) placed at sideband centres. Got 0.14 mag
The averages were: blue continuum 19.8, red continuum 27.1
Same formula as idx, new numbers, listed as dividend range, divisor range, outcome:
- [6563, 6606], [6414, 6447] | 1.94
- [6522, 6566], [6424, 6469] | 2.20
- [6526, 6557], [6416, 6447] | 1.21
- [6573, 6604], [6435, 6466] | 1.62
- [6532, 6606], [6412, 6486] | 2.02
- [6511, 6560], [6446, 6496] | 1.29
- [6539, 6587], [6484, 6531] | 2.55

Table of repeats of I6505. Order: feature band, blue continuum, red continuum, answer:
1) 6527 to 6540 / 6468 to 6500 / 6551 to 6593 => 5.14 Angstrom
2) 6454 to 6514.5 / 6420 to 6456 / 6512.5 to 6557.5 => 5.74 Angstrom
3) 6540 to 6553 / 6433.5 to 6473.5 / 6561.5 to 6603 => 3.26 Angstrom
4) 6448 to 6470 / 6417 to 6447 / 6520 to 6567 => 6.08 Angstrom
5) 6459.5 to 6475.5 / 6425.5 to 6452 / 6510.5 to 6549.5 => 1.23 Angstrom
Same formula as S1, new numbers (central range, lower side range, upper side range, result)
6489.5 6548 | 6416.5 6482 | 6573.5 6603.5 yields 0.23 mag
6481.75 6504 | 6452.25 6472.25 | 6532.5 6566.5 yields 0.49 mag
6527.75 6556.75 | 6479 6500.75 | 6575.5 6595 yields 0.22 mag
